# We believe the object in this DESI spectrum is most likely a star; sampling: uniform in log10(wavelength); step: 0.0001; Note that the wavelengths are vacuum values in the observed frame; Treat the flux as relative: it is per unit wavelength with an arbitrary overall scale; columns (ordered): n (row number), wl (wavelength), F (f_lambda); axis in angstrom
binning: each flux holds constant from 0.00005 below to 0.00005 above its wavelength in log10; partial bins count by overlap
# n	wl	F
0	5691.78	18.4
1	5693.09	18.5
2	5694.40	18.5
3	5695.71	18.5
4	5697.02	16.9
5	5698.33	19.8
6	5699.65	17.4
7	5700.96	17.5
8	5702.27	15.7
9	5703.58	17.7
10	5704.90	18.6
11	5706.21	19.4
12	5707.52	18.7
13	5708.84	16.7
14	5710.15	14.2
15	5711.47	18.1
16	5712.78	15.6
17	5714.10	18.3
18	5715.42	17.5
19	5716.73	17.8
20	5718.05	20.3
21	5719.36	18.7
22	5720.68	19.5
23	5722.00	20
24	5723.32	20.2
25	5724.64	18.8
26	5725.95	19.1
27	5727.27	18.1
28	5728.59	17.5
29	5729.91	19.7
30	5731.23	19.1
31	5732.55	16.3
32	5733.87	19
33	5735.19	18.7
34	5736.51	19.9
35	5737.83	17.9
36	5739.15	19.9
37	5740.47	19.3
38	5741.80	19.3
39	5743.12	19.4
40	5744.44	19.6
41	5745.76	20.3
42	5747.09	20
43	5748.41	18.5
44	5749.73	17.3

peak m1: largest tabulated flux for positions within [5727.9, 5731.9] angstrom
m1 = 19.7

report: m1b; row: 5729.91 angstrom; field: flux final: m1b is 19.7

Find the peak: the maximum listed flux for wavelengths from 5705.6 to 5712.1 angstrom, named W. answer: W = 19.4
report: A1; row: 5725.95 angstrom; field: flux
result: 19.1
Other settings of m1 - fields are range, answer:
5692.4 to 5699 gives 19.8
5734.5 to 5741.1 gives 19.9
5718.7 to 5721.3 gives 19.5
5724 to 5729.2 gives 19.1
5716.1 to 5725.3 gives 20.3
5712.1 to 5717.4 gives 18.3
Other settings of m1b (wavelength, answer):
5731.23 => 19.1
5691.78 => 18.4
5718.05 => 20.3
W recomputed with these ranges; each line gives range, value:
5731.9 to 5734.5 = 19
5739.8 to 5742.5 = 19.3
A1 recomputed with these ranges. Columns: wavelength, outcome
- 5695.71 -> 18.5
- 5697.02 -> 16.9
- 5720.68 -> 19.5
